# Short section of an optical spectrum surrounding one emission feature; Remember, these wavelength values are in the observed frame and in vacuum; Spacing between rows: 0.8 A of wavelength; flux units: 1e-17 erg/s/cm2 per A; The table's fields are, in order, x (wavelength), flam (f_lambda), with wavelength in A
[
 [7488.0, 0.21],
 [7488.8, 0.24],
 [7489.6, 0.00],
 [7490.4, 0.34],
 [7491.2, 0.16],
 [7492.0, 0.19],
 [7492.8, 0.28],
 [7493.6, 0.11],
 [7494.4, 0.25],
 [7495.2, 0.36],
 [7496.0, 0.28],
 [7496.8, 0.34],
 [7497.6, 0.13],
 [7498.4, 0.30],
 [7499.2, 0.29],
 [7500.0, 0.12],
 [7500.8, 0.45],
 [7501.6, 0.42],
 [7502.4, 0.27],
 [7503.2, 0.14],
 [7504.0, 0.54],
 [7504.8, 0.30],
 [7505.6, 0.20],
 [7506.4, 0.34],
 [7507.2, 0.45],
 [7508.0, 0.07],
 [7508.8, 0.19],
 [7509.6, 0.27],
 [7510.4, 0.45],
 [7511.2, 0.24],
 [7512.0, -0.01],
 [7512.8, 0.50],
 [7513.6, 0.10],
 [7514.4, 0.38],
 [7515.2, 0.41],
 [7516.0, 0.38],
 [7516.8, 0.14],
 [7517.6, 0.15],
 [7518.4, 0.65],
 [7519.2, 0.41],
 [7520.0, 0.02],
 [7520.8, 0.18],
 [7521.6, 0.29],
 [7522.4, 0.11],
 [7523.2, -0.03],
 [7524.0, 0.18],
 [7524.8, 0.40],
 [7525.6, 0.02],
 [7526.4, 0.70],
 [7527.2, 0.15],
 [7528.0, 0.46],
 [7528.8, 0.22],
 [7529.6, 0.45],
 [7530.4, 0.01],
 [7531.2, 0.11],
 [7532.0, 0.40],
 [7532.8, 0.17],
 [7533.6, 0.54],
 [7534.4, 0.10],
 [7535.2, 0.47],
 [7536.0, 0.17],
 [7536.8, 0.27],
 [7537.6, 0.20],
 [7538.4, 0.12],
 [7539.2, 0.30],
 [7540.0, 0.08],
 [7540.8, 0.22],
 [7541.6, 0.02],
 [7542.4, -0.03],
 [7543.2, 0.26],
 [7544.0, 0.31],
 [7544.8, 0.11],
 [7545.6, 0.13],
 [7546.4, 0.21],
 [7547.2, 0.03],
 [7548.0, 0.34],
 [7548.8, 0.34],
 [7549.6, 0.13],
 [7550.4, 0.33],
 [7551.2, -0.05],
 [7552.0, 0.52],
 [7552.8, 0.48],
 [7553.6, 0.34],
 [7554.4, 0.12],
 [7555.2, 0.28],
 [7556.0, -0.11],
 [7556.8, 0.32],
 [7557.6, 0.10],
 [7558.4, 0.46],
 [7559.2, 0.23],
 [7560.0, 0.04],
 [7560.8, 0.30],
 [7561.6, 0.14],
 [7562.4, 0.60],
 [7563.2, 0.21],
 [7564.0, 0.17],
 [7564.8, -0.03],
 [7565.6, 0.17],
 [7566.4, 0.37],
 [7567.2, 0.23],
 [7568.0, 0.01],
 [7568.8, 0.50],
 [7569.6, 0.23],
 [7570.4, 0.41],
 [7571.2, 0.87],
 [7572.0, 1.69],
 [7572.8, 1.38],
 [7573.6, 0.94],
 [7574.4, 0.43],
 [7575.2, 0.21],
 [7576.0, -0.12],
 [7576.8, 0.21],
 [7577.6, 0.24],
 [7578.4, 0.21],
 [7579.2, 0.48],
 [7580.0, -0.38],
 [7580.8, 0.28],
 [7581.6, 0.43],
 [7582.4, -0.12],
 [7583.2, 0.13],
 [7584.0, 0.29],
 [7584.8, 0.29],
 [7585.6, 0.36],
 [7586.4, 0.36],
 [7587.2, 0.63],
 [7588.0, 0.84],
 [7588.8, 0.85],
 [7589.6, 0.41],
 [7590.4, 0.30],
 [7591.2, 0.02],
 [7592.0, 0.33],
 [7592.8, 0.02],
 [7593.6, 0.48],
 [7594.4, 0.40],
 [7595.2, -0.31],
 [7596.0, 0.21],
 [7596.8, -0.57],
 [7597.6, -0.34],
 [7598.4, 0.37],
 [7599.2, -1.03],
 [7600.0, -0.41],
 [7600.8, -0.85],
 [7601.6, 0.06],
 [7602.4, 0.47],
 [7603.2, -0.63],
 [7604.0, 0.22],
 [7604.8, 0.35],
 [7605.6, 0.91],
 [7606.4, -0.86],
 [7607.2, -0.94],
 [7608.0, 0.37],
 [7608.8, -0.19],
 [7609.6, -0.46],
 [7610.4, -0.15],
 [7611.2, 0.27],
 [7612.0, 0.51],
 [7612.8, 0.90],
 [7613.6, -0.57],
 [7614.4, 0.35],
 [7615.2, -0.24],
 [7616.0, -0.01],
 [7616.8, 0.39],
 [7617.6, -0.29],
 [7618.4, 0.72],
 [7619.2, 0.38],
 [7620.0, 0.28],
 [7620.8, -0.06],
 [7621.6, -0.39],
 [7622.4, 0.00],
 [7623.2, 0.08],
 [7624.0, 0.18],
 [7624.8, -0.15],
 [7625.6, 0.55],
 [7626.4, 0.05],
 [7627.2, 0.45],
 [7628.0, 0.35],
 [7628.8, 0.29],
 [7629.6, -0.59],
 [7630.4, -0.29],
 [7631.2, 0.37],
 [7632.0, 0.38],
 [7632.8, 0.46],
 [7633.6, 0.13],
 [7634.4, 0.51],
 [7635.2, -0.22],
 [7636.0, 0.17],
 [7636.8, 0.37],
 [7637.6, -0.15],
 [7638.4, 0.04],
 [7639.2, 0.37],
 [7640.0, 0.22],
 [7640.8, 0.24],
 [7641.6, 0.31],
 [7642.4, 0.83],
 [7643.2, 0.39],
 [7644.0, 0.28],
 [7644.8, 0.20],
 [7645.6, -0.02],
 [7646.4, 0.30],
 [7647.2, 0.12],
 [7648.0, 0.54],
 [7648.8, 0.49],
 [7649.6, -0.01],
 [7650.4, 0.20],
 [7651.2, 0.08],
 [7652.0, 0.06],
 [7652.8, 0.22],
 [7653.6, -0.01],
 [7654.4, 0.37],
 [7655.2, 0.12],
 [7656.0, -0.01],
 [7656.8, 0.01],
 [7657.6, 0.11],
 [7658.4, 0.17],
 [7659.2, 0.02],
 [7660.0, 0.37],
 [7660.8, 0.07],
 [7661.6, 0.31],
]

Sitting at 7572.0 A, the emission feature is [S II] 6716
